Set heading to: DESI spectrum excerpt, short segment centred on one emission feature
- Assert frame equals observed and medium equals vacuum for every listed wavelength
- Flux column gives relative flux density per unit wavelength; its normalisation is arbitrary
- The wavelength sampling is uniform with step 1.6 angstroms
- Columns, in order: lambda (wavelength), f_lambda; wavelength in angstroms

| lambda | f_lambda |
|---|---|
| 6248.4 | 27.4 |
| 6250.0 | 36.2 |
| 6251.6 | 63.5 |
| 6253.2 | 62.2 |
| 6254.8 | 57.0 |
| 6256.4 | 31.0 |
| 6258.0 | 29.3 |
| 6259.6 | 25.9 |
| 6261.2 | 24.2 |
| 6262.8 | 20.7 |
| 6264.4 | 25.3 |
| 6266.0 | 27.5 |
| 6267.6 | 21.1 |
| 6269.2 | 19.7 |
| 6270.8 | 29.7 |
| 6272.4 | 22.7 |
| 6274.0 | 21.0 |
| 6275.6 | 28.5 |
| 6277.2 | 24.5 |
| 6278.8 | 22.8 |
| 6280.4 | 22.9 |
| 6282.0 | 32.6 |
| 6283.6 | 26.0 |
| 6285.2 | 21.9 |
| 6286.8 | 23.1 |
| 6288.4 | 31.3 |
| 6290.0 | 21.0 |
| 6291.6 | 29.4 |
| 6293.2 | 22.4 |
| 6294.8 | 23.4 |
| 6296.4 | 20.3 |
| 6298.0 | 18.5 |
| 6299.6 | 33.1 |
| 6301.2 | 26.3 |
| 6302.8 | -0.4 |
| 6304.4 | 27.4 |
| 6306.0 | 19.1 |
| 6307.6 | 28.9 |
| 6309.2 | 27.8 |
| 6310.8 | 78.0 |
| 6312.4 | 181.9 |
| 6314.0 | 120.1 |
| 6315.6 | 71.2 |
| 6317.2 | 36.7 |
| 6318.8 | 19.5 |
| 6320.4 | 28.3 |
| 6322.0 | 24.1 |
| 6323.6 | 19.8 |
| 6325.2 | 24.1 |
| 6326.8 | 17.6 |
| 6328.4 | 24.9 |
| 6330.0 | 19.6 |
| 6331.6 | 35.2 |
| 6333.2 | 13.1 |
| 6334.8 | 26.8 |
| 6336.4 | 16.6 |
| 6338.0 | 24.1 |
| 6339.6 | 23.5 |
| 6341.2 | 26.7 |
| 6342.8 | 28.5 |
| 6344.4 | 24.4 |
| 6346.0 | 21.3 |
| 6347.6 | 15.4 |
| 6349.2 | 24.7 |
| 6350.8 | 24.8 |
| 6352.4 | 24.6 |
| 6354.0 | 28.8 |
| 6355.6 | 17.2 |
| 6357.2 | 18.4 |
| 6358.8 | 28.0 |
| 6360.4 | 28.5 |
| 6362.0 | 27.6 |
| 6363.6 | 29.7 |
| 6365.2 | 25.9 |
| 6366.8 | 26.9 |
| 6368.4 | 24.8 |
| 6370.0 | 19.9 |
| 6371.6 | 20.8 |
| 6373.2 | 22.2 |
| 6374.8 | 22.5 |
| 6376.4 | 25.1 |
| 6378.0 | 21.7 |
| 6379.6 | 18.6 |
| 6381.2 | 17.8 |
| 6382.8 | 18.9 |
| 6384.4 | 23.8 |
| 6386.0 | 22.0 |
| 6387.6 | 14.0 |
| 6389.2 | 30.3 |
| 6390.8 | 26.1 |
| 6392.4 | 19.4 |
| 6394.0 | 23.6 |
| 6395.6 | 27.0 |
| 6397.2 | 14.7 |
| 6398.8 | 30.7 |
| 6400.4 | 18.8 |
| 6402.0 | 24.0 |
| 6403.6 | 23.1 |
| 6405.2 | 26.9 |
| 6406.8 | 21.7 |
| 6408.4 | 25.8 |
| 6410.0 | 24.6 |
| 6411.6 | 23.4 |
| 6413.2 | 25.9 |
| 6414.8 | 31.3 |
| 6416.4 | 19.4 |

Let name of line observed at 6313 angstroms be [O III]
